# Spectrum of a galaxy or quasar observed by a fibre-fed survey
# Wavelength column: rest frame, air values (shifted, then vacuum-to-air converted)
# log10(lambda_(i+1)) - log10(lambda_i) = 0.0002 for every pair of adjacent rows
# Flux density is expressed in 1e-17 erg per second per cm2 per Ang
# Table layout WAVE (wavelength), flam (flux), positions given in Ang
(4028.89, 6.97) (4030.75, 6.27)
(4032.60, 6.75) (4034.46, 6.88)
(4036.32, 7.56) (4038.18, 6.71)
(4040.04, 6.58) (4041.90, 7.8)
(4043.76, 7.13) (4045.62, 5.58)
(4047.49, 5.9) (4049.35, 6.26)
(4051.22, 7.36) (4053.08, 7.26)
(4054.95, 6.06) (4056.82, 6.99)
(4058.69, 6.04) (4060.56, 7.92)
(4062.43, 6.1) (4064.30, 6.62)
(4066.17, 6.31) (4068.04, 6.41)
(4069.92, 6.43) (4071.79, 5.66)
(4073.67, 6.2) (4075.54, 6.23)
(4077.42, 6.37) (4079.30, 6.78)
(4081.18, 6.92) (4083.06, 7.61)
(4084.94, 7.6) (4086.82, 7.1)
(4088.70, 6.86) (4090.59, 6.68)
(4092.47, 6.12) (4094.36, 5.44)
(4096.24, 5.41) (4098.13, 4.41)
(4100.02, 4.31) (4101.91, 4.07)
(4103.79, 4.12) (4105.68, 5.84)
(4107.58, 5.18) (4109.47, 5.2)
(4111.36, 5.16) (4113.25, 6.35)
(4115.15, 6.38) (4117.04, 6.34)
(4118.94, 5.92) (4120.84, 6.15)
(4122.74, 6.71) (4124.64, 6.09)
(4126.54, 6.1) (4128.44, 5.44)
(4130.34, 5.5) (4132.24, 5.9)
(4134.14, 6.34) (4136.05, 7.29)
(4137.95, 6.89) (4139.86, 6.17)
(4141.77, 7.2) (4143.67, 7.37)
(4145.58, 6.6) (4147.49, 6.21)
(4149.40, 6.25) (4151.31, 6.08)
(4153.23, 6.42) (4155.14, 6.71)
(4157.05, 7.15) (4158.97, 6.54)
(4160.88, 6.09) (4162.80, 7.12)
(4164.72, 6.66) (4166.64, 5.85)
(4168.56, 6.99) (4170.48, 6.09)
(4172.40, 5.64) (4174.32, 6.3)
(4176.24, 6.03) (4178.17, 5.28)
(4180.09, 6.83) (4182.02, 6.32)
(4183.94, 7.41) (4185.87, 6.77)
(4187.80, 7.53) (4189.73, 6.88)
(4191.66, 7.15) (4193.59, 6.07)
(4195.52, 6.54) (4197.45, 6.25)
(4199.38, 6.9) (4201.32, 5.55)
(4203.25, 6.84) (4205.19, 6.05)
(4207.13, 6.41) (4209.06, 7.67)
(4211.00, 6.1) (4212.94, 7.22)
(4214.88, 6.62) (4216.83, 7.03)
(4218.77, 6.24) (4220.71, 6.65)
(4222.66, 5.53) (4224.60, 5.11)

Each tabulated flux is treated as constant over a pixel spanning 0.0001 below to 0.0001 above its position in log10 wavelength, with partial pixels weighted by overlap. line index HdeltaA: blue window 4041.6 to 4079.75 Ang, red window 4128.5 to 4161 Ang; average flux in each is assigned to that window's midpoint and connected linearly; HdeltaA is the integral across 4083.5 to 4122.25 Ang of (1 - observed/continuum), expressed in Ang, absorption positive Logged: 4.4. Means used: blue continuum 6.52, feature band 5.77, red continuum 6.5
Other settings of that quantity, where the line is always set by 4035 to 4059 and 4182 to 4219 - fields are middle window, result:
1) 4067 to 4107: 4.18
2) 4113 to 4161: 2.22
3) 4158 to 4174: 0.80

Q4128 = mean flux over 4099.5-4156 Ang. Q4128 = 6.02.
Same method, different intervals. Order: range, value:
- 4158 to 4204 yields 6.48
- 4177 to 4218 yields 6.63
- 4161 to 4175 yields 6.36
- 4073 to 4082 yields 6.5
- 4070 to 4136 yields 5.98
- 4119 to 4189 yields 6.44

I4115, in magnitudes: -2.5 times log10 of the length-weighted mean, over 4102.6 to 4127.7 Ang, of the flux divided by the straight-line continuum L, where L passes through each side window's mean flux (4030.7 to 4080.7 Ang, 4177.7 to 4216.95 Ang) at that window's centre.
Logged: 0.146 mag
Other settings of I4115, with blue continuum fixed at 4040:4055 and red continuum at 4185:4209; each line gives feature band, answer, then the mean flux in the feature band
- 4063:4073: 0.069 mag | 6.28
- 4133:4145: -0.033 mag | 6.85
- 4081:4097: 0.006 mag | 6.64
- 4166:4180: 0.094 mag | 6.08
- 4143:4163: 0.013 mag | 6.56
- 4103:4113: 0.269 mag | 5.2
